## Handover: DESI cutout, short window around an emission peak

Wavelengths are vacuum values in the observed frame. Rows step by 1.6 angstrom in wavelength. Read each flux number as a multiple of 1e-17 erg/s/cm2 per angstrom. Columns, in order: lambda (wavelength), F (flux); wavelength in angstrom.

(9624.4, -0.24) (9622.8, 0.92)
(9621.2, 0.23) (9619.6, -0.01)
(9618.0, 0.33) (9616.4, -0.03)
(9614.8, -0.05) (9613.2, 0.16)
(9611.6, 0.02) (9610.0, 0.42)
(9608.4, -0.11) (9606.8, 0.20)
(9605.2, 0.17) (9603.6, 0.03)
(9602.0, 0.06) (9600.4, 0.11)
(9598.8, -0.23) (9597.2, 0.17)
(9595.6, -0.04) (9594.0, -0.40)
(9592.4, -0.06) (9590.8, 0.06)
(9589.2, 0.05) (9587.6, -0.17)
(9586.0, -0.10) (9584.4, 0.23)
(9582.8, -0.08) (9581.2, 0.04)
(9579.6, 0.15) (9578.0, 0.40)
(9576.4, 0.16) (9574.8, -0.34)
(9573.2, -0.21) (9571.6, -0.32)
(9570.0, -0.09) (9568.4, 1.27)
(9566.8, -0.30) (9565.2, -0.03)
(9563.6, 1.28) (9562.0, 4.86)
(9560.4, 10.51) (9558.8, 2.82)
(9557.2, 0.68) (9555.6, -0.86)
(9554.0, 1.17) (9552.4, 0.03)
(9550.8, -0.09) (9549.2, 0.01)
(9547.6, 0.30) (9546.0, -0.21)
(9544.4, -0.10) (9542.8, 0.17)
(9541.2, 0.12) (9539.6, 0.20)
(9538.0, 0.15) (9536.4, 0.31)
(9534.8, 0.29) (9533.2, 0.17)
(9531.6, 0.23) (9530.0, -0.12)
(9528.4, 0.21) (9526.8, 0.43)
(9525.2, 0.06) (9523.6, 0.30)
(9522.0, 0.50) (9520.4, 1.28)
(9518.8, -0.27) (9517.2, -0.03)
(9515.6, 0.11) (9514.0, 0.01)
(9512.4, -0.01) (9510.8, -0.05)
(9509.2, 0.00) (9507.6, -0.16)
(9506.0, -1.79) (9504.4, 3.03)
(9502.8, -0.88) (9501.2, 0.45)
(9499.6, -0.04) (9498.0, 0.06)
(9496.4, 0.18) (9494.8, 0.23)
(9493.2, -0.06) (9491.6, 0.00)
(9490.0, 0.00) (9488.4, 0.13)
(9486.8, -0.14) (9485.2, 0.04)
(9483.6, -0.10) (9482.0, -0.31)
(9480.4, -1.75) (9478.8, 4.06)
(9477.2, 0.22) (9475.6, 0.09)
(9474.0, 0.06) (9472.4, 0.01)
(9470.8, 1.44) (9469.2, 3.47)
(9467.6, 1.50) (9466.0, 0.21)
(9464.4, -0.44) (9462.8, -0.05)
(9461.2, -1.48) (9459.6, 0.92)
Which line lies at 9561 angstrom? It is [O III] 5007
